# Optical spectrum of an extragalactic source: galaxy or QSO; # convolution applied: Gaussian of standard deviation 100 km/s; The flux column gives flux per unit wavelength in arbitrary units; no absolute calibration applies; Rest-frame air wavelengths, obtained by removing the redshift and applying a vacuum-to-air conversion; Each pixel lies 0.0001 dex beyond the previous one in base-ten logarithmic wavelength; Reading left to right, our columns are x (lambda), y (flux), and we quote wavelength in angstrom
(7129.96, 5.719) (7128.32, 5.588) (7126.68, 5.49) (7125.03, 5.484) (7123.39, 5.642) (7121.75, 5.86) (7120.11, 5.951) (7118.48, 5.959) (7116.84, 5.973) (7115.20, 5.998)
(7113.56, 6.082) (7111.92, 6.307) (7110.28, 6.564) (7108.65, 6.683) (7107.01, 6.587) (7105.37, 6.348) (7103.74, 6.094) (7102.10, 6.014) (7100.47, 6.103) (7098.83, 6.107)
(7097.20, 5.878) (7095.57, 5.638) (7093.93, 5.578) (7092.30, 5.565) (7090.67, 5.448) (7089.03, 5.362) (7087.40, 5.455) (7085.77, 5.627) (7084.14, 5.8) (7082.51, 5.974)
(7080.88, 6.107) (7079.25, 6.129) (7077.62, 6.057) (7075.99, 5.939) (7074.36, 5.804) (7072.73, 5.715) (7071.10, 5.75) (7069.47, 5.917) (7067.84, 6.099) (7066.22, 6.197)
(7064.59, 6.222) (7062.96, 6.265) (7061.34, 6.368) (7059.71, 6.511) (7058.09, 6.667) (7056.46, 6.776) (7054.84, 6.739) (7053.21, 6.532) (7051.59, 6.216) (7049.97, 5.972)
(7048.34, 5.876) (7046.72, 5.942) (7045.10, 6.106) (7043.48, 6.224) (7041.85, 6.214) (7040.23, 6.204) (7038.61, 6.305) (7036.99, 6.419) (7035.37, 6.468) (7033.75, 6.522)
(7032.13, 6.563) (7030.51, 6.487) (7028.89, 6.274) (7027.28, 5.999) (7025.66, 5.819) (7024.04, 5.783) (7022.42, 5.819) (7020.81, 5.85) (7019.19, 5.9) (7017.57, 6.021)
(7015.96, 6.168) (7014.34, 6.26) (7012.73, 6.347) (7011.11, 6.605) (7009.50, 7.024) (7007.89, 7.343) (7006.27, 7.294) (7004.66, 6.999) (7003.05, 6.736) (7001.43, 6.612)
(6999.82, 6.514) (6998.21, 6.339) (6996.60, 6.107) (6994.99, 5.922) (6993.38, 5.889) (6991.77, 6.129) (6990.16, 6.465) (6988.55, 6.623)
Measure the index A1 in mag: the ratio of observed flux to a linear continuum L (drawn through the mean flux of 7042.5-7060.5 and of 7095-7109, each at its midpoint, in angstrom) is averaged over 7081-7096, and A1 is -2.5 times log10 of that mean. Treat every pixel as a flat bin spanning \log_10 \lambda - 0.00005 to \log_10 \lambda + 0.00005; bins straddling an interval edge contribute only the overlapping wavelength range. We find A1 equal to 0.11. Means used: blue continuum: 6.32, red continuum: 6.15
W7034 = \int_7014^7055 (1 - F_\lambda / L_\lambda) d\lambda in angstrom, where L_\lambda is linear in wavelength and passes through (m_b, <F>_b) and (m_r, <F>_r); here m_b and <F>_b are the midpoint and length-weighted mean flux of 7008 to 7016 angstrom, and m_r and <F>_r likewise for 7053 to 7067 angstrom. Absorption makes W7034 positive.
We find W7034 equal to 2.27 angstrom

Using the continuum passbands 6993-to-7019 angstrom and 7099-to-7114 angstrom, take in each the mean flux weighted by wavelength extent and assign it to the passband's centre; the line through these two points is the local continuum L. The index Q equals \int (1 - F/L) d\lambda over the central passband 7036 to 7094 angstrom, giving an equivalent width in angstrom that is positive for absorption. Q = 2.9 angstrom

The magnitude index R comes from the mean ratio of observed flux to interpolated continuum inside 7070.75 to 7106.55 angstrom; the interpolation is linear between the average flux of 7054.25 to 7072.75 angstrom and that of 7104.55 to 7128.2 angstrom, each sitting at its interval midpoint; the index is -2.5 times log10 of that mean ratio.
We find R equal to 0.06 mag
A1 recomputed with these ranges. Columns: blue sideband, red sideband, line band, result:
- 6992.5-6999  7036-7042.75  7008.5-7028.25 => 0.01 mag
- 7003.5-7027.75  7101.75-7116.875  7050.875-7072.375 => 0.00 mag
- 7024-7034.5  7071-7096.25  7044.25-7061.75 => -0.06 mag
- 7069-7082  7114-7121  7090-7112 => -0.02 mag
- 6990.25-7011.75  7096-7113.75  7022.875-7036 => 0.04 mag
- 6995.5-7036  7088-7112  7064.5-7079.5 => 0.03 mag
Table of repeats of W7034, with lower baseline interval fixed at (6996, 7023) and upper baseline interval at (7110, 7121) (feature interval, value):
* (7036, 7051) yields 0.49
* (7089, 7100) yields 0.86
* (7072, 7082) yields 0.44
